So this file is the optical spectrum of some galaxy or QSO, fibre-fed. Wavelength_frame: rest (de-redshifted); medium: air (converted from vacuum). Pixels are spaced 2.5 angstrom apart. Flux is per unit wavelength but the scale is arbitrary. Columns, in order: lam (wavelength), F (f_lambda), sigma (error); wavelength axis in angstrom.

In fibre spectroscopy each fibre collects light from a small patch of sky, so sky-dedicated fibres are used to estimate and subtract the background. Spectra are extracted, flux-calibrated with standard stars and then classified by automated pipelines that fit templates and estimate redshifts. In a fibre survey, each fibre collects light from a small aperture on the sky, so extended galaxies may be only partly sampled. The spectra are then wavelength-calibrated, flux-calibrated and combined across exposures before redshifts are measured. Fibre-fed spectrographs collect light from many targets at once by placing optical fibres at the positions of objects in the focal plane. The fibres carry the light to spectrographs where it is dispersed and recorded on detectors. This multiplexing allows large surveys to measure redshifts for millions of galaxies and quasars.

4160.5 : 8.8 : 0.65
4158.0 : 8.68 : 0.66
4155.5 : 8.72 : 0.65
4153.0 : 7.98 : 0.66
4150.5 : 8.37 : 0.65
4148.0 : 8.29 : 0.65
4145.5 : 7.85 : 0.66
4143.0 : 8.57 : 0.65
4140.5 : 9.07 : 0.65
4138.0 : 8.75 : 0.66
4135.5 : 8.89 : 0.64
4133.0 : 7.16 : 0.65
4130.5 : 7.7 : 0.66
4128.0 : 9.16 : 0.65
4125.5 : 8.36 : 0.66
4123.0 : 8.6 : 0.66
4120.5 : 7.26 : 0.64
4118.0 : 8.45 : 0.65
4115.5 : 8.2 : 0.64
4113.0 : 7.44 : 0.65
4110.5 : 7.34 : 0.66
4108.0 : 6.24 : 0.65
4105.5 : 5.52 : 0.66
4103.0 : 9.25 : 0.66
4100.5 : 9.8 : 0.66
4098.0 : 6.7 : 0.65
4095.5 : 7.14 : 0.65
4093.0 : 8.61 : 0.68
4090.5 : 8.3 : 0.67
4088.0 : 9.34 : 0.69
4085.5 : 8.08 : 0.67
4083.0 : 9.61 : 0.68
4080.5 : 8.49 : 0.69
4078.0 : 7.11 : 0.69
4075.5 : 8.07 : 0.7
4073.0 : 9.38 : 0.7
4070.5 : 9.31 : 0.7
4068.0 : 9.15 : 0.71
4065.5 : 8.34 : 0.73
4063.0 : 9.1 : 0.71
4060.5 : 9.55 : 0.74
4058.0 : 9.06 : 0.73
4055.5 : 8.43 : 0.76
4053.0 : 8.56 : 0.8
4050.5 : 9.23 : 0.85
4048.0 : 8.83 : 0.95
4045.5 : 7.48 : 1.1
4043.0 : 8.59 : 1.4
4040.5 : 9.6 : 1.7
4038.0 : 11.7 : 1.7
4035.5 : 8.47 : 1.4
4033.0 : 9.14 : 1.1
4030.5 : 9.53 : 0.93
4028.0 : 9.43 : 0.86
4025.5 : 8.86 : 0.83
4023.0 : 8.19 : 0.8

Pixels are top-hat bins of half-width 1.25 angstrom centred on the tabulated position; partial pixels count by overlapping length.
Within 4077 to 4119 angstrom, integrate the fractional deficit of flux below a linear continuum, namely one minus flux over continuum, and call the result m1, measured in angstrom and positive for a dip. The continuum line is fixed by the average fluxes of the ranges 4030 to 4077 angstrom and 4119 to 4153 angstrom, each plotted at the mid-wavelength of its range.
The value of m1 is 3.2 angstrom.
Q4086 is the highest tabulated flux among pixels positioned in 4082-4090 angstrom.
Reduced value 9.61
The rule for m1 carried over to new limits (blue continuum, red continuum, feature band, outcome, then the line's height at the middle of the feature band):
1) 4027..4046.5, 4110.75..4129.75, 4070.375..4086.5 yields 0.3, 8.71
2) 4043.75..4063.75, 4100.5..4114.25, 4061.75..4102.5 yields -2.6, 8.04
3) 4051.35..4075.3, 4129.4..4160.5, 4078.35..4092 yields 0.2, 8.79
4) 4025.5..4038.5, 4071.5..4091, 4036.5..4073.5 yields -0.1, 9.04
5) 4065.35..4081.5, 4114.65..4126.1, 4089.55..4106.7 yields 0.9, 8.35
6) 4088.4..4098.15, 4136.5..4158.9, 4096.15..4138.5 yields 1.4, 8.18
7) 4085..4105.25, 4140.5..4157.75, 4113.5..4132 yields 0.3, 8.32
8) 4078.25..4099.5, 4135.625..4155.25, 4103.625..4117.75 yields 2.0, 8.33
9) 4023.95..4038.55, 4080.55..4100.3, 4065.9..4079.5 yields 0.1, 8.66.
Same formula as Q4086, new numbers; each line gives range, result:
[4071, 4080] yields 9.38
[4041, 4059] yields 9.23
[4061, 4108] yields 9.8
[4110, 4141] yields 9.16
